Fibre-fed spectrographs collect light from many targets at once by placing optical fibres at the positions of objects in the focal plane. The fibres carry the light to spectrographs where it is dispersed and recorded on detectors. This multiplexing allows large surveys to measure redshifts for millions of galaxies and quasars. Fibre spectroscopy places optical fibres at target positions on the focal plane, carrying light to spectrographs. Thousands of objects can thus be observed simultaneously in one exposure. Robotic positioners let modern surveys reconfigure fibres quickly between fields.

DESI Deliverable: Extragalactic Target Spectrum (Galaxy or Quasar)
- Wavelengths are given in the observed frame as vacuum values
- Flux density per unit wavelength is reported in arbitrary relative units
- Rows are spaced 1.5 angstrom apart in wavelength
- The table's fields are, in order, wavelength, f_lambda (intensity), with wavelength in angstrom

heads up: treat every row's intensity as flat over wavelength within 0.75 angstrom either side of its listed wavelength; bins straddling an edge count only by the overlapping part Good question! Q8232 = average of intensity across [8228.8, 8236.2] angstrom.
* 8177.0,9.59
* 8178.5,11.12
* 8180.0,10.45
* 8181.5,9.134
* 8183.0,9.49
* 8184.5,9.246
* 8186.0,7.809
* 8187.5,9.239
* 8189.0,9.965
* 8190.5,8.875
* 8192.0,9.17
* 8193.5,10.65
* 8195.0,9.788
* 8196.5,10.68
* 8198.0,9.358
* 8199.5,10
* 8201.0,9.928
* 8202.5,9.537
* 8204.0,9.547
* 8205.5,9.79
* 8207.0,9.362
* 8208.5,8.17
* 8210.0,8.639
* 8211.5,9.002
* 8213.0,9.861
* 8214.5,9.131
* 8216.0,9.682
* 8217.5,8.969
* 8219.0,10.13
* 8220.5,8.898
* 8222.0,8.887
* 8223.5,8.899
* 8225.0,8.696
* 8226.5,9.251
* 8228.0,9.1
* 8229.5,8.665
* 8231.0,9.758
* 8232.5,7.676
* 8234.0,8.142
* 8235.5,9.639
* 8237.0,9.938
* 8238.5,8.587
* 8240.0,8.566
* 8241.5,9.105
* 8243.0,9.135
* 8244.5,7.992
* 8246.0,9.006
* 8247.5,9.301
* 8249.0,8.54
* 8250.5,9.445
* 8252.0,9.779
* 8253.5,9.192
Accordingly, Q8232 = 8.77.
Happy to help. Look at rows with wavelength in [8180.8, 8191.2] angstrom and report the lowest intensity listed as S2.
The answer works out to 7.809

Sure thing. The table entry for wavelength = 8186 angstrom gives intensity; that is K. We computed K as 7.809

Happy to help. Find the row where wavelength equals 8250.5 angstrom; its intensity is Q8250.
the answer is 9.445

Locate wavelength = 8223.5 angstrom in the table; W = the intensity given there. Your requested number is 8.899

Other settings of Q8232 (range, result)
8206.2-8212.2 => 8.8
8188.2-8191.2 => 9.43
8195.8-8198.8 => 10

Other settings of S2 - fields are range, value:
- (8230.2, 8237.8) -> 7.676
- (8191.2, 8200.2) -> 9.17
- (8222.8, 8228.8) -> 8.696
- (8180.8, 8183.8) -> 9.134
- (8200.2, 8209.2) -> 8.17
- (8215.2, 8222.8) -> 8.887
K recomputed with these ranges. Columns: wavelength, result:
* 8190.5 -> 8.875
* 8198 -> 9.358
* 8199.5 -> 10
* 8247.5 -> 9.301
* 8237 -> 9.938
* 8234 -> 8.142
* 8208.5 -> 8.17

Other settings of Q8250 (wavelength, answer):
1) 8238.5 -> 8.587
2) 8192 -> 9.17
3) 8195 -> 9.788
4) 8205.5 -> 9.79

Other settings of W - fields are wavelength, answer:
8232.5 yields 7.676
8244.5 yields 7.992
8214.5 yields 9.131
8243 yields 9.135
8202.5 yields 9.537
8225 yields 8.696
